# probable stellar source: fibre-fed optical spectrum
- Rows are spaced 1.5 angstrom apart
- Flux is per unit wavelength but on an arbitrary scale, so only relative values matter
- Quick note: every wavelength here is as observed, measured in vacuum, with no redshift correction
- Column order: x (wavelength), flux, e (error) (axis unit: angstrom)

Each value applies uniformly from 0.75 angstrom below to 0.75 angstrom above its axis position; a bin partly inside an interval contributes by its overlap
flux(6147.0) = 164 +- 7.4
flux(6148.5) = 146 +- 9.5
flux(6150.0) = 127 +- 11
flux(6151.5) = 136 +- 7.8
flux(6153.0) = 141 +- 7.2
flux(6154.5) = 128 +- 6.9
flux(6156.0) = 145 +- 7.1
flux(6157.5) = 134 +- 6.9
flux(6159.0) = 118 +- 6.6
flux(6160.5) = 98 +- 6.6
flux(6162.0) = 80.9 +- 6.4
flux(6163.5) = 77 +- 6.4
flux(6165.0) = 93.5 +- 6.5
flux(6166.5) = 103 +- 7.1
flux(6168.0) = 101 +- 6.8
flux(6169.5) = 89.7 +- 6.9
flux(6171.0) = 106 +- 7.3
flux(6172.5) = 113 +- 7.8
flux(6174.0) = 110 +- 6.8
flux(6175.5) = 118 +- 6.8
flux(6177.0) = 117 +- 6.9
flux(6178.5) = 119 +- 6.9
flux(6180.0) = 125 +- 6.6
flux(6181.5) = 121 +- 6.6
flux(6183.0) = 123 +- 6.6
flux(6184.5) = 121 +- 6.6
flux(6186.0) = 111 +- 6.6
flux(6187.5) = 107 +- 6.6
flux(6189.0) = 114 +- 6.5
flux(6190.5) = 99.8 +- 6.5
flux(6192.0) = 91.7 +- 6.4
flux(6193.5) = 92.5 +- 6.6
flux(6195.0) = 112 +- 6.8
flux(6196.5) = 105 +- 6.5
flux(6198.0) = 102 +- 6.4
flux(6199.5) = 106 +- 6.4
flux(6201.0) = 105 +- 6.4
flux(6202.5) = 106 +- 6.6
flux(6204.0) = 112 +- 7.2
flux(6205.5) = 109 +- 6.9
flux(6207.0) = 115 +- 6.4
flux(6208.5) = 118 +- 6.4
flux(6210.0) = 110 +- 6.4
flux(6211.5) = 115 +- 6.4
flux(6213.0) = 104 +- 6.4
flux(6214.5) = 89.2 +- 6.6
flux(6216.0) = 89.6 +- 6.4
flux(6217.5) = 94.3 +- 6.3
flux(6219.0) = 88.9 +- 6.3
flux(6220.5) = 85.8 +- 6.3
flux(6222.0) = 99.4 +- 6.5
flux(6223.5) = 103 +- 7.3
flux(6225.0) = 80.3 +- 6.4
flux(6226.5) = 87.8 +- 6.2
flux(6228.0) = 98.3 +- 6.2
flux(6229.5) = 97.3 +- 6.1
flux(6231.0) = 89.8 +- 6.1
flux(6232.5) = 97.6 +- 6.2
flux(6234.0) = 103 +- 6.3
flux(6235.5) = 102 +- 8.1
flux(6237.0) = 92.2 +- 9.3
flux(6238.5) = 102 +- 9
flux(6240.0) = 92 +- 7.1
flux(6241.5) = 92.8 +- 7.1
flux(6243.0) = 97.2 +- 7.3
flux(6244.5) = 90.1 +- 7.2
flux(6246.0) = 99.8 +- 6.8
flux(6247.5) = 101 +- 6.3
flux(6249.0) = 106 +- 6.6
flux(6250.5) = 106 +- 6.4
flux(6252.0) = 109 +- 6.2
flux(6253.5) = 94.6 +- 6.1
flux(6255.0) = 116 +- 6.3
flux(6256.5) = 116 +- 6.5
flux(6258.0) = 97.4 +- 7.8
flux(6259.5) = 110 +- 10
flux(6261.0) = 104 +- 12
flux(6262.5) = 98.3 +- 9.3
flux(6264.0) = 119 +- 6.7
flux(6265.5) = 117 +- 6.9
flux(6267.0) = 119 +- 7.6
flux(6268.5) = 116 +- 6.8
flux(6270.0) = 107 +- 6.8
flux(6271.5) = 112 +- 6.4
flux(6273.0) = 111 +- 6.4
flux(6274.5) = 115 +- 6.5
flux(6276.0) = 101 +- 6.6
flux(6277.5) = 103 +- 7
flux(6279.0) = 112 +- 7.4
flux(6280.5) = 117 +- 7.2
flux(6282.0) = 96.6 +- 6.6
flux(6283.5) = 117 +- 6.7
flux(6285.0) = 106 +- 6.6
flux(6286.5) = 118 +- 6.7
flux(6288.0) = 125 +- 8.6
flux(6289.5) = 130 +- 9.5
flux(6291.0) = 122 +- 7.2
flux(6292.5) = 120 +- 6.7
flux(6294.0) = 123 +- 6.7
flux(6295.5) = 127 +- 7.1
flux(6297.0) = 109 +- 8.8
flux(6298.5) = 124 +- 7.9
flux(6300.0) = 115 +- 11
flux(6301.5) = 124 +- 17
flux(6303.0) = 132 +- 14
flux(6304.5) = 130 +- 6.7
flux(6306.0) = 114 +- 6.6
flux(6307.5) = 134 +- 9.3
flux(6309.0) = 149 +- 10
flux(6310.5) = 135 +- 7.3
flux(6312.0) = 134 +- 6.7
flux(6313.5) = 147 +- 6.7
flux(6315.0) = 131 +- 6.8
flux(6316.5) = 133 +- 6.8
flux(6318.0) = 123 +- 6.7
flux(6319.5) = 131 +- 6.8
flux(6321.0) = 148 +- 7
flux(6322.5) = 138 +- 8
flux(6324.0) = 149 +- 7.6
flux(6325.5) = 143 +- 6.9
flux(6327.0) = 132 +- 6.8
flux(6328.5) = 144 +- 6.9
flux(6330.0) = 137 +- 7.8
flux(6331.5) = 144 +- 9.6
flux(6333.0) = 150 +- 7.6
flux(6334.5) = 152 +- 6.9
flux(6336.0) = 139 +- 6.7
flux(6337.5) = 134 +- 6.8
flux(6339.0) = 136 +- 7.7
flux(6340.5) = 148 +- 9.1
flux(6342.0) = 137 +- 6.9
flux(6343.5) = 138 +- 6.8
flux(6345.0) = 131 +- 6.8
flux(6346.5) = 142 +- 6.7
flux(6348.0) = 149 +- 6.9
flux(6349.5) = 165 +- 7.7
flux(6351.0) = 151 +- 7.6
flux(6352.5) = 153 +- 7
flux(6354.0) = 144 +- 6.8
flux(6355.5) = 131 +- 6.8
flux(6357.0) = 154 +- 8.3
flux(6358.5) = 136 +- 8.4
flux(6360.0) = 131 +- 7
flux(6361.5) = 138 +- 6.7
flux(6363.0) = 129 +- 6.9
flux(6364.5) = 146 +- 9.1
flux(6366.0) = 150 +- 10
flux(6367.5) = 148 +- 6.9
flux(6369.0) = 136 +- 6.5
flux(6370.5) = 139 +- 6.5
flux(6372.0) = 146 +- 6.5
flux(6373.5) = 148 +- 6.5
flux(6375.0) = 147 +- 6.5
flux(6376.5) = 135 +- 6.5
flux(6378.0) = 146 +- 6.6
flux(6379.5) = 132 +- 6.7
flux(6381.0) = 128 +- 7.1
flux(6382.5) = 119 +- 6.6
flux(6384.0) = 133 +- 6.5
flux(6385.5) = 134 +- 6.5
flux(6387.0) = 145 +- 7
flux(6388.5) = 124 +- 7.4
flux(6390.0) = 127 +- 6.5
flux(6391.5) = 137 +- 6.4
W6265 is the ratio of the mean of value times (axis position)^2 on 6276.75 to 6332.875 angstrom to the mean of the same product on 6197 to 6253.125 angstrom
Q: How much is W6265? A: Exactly 1.31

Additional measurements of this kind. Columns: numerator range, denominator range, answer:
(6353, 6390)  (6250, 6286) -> 1.31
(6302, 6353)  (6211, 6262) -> 1.46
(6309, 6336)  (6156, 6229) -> 1.39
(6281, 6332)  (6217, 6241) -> 1.40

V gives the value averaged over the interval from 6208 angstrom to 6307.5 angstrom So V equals 107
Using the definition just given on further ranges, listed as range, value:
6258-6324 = 121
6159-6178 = 102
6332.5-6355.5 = 144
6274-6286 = 109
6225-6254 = 97.4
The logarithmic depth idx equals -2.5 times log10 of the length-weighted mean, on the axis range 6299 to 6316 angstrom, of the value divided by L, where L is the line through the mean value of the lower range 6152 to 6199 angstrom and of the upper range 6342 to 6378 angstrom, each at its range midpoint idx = 0.02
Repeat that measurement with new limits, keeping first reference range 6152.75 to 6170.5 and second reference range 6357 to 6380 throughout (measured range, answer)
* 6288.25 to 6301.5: 0.07 mag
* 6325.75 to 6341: -0.05 mag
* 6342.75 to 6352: -0.07 mag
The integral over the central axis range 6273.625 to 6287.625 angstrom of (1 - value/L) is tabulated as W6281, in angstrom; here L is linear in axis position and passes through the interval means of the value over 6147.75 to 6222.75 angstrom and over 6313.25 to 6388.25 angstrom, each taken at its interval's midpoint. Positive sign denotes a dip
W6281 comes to 1.9 angstrom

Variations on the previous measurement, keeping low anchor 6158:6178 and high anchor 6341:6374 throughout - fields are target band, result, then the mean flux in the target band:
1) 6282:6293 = 0.8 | 118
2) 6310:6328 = -0.3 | 137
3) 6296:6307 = 0.8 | 122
